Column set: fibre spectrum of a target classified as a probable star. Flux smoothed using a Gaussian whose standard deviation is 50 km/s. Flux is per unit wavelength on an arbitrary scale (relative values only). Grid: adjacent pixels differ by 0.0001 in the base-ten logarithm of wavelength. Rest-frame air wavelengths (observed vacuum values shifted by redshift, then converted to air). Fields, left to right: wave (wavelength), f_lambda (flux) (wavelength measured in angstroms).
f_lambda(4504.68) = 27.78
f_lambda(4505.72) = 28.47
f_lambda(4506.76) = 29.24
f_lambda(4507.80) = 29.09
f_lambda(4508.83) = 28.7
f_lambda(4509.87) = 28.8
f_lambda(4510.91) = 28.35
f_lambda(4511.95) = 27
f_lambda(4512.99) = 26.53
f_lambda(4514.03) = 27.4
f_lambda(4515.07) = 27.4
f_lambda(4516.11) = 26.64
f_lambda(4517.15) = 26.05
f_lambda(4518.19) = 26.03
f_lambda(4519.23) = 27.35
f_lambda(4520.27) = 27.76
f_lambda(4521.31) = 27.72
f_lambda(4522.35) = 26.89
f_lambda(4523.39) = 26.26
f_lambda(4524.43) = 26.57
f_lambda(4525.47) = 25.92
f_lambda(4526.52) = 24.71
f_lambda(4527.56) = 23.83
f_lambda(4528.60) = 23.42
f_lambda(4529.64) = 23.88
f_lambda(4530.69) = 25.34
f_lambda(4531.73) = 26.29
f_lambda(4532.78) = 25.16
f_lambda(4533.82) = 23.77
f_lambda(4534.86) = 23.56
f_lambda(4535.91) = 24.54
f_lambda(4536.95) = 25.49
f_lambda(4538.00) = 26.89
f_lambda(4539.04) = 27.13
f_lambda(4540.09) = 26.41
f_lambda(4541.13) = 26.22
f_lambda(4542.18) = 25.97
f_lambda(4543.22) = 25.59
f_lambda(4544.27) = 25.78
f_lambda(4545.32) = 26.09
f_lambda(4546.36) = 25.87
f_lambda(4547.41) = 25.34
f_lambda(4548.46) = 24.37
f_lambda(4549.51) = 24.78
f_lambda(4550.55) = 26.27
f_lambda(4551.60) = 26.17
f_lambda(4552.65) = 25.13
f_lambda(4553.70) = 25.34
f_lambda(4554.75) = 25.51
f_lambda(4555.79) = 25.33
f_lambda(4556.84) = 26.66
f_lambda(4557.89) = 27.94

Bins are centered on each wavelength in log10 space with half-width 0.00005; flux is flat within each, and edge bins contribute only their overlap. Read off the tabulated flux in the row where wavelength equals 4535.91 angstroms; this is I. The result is 24.54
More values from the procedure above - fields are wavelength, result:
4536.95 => 25.49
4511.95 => 27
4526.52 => 24.71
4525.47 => 25.92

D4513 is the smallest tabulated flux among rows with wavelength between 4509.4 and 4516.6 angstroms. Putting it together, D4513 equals 26.53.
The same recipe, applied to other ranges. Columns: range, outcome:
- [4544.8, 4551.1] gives 24.37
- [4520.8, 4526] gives 25.92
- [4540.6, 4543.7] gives 25.59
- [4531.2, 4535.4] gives 23.56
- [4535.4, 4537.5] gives 24.54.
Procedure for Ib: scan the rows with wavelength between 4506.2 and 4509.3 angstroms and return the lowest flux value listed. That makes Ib 28.7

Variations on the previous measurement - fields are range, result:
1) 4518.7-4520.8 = 27.35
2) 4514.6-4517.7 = 26.05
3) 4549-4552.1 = 24.78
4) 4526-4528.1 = 23.83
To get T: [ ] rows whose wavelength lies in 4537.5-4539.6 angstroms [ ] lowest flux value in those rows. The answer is 26.89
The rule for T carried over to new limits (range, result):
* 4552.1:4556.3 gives 25.13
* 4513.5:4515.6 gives 27.4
